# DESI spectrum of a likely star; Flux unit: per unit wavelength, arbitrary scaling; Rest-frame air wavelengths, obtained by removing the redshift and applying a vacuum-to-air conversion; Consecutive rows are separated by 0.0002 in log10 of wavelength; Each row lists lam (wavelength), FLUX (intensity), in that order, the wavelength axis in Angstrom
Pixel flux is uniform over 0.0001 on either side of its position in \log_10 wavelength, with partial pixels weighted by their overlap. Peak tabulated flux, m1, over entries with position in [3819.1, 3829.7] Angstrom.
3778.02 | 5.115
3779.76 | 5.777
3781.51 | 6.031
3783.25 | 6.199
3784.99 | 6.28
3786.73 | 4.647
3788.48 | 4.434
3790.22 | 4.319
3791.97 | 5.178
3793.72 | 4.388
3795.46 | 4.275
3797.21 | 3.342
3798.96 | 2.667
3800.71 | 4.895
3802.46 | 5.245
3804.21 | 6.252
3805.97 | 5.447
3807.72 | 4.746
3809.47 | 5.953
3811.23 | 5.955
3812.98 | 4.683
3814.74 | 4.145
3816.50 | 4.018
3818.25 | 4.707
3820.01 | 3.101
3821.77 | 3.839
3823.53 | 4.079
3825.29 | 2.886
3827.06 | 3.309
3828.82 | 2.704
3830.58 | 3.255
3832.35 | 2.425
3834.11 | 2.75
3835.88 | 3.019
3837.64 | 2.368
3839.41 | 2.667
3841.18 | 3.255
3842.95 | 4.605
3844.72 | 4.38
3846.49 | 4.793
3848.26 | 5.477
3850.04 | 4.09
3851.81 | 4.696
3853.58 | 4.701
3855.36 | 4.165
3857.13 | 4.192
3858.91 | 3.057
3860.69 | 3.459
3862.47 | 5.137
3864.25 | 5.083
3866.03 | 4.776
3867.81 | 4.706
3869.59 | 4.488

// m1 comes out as 4.079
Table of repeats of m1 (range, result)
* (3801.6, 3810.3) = 6.252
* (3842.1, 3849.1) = 5.477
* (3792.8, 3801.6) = 4.895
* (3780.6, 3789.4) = 6.28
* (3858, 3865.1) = 5.137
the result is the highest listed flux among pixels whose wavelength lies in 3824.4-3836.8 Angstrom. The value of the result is 3.309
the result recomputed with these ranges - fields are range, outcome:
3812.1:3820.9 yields 4.707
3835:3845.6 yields 4.605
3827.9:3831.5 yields 3.255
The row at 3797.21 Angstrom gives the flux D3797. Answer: 3.342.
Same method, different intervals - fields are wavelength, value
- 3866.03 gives 4.776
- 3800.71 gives 4.895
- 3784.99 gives 6.28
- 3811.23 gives 5.955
